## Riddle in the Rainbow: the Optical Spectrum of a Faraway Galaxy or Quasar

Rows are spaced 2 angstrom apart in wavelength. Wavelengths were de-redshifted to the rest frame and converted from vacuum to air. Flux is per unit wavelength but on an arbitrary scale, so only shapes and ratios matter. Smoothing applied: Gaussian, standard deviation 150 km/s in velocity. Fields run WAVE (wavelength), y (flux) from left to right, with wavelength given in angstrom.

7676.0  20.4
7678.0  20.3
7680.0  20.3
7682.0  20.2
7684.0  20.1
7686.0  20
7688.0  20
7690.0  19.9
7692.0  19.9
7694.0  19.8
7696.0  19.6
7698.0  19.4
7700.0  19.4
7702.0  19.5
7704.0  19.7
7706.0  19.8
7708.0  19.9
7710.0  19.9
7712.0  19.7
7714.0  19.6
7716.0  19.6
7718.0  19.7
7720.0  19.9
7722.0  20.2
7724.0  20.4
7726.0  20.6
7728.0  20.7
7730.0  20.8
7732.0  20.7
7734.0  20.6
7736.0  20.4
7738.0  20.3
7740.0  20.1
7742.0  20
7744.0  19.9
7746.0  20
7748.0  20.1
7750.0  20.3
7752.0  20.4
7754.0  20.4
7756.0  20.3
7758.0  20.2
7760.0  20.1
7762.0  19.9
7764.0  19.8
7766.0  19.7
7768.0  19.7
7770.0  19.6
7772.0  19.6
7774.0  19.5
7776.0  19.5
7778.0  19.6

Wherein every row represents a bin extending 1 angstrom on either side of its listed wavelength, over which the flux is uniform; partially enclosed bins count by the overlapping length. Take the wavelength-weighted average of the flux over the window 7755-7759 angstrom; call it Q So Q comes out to 20.2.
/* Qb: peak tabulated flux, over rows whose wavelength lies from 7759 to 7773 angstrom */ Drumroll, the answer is 20.1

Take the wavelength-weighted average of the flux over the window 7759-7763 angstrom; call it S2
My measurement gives 20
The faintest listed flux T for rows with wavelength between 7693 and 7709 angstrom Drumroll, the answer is 19.4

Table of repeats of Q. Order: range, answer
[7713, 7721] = 19.7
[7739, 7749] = 20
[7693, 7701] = 19.5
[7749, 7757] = 20.3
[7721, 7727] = 20.4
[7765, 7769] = 19.7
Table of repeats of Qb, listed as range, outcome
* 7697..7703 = 19.5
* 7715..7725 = 20.4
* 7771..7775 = 19.6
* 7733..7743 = 20.6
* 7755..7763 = 20.3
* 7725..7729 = 20.7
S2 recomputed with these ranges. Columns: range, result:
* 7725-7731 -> 20.7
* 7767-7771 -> 19.6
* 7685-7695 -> 19.9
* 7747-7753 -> 20.3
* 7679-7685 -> 20.2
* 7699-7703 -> 19.4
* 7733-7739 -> 20.4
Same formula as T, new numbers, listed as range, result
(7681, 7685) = 20.1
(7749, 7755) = 20.3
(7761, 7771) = 19.6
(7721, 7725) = 20.2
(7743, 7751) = 19.9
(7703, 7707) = 19.7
